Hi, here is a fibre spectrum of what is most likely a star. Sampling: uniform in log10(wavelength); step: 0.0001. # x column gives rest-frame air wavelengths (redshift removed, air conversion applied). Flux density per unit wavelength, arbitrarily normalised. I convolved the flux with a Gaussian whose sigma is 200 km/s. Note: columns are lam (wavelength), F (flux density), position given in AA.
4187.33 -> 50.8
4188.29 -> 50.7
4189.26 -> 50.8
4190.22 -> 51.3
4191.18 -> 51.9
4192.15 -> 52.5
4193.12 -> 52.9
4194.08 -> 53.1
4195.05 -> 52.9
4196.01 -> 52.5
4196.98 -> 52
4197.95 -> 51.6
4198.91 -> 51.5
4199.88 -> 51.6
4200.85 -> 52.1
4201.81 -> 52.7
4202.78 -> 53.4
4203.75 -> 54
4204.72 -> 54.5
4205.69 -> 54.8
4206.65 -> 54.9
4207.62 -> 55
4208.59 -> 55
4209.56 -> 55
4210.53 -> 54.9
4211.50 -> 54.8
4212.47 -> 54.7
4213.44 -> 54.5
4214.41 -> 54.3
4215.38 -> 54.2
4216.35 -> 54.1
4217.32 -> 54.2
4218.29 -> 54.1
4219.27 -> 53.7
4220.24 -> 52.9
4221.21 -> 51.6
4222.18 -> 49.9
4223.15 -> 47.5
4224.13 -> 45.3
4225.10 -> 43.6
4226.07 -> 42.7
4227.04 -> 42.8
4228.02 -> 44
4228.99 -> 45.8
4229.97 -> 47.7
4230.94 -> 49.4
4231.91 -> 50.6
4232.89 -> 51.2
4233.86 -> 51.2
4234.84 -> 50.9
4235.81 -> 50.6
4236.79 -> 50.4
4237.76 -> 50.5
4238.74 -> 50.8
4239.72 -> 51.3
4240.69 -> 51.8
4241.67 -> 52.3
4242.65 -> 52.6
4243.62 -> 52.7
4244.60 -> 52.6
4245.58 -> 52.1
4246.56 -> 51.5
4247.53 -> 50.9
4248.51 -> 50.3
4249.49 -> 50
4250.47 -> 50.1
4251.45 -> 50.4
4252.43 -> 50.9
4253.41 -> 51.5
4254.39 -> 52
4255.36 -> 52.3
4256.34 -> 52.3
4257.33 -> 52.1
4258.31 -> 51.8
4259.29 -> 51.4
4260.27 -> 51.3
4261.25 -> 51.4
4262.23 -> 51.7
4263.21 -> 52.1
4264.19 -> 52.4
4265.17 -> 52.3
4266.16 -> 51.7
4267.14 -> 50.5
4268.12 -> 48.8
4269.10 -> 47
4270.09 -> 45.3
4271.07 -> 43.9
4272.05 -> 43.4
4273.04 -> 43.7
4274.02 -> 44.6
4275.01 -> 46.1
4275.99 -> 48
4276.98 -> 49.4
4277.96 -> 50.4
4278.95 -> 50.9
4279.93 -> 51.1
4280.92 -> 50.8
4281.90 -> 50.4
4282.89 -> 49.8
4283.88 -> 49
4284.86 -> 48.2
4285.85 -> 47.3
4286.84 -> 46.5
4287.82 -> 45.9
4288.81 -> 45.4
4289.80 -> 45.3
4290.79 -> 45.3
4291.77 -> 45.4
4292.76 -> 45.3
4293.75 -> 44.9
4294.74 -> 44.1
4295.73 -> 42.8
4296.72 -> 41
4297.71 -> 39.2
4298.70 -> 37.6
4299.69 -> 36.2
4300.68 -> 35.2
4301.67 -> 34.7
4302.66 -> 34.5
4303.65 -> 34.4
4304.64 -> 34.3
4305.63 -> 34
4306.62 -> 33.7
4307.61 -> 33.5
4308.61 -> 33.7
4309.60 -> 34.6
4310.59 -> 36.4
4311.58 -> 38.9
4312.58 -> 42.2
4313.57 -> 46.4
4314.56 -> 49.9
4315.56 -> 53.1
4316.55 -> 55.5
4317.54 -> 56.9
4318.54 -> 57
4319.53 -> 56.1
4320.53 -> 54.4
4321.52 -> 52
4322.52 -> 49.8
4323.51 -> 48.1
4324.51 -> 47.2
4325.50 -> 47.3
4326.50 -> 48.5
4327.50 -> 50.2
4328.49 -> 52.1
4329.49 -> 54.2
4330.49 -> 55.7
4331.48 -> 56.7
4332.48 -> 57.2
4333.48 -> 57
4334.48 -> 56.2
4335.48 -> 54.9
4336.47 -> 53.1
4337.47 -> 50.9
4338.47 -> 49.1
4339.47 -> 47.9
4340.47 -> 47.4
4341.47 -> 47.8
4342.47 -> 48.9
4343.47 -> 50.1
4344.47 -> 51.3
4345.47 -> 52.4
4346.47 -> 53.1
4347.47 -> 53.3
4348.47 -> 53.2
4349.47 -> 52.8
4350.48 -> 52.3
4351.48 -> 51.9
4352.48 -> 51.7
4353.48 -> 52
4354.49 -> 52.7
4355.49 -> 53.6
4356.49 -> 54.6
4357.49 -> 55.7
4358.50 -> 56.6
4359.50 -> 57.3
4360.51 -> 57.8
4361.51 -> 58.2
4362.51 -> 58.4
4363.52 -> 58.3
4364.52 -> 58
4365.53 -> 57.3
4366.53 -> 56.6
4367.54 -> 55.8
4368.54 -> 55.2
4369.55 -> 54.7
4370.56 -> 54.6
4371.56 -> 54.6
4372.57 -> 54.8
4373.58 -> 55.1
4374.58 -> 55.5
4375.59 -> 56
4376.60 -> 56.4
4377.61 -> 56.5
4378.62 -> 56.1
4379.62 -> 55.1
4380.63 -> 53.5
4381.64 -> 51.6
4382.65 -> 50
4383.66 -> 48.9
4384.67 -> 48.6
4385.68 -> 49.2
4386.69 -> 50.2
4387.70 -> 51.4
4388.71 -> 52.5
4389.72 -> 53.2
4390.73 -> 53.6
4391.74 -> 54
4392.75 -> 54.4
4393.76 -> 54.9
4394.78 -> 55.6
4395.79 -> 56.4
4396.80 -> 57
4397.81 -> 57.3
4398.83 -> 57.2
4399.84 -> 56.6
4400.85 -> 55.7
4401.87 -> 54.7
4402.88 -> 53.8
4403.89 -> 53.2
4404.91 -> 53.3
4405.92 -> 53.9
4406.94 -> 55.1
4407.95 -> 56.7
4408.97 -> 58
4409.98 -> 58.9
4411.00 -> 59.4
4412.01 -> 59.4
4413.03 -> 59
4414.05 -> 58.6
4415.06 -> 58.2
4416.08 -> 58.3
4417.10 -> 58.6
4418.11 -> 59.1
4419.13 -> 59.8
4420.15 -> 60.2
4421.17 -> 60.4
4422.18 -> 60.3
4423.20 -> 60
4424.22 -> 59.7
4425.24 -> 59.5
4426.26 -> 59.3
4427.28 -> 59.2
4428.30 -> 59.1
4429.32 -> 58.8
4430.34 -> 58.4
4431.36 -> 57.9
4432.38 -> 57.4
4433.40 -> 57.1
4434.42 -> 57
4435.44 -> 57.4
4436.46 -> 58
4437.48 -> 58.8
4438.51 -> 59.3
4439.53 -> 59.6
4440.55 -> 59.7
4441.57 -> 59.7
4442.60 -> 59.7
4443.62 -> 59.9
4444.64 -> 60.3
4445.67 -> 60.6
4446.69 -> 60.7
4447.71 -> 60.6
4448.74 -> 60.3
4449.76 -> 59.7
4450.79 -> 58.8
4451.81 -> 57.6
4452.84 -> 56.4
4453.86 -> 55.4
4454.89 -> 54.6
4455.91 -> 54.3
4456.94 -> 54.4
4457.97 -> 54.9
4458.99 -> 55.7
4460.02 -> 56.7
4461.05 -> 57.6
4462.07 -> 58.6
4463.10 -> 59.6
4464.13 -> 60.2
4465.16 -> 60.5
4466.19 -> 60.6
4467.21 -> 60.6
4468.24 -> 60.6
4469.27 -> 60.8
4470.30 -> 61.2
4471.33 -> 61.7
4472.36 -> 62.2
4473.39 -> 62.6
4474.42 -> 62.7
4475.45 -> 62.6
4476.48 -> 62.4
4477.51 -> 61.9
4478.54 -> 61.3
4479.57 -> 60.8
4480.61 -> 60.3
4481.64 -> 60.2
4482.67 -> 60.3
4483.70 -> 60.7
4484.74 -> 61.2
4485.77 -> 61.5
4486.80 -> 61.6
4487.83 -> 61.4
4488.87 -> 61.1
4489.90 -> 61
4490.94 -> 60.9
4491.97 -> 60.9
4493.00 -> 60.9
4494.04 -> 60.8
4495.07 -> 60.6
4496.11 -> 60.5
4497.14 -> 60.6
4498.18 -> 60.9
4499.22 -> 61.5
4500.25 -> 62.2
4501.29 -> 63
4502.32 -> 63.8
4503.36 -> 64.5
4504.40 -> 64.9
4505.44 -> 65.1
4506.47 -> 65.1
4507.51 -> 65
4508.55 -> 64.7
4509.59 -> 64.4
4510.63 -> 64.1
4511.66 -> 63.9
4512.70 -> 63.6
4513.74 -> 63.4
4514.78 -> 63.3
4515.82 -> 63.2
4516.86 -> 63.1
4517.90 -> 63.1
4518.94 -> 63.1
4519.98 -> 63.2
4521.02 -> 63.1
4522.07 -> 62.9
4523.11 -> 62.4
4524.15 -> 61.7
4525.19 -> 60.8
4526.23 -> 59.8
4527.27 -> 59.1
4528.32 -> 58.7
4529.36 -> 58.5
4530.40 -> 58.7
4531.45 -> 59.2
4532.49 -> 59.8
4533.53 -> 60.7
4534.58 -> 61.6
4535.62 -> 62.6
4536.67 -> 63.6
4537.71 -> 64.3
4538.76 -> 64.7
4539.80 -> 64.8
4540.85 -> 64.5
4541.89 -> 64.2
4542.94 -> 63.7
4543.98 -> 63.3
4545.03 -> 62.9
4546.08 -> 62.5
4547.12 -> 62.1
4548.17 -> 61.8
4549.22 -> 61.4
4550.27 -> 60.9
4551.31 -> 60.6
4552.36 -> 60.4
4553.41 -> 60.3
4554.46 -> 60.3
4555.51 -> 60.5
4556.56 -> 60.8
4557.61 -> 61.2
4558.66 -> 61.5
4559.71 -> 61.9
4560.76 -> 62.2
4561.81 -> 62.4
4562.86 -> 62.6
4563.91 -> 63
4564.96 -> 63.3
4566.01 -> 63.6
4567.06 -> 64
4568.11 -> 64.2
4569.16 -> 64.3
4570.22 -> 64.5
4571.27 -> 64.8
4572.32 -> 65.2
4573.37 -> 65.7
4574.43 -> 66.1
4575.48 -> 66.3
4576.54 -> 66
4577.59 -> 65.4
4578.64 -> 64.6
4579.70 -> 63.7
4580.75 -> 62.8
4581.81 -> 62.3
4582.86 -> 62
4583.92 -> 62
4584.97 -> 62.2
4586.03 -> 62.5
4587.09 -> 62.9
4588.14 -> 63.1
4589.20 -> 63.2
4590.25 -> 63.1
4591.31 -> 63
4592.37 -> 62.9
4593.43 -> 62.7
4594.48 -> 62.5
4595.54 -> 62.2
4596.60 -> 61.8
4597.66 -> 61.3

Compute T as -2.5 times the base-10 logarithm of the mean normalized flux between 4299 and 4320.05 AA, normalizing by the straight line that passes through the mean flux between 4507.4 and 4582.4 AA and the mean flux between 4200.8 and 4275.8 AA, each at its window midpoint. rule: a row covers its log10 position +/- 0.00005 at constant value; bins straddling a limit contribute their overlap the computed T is 0.279 mag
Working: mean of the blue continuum 50.8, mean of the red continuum 62.7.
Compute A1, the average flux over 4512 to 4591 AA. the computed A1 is 62.6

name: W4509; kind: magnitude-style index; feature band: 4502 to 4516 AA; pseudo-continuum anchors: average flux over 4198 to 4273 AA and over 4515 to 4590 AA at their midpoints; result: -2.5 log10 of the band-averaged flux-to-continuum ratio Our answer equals -0.06 mag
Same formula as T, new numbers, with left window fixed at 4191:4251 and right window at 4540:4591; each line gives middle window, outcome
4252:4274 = 0.064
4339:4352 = 0.096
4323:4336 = 0.048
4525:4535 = 0.039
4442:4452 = -0.015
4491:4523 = -0.033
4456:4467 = 0.032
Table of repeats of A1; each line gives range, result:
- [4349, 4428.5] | 55.7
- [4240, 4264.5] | 51.6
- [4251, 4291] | 49.2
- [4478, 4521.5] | 62.4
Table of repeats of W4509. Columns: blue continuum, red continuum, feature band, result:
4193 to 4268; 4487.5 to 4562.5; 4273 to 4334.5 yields 0.18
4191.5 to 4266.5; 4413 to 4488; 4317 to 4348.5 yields 0.06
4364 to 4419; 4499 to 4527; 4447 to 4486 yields 0.01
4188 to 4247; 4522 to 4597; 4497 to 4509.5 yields -0.05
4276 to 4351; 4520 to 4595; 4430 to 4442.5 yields -0.07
